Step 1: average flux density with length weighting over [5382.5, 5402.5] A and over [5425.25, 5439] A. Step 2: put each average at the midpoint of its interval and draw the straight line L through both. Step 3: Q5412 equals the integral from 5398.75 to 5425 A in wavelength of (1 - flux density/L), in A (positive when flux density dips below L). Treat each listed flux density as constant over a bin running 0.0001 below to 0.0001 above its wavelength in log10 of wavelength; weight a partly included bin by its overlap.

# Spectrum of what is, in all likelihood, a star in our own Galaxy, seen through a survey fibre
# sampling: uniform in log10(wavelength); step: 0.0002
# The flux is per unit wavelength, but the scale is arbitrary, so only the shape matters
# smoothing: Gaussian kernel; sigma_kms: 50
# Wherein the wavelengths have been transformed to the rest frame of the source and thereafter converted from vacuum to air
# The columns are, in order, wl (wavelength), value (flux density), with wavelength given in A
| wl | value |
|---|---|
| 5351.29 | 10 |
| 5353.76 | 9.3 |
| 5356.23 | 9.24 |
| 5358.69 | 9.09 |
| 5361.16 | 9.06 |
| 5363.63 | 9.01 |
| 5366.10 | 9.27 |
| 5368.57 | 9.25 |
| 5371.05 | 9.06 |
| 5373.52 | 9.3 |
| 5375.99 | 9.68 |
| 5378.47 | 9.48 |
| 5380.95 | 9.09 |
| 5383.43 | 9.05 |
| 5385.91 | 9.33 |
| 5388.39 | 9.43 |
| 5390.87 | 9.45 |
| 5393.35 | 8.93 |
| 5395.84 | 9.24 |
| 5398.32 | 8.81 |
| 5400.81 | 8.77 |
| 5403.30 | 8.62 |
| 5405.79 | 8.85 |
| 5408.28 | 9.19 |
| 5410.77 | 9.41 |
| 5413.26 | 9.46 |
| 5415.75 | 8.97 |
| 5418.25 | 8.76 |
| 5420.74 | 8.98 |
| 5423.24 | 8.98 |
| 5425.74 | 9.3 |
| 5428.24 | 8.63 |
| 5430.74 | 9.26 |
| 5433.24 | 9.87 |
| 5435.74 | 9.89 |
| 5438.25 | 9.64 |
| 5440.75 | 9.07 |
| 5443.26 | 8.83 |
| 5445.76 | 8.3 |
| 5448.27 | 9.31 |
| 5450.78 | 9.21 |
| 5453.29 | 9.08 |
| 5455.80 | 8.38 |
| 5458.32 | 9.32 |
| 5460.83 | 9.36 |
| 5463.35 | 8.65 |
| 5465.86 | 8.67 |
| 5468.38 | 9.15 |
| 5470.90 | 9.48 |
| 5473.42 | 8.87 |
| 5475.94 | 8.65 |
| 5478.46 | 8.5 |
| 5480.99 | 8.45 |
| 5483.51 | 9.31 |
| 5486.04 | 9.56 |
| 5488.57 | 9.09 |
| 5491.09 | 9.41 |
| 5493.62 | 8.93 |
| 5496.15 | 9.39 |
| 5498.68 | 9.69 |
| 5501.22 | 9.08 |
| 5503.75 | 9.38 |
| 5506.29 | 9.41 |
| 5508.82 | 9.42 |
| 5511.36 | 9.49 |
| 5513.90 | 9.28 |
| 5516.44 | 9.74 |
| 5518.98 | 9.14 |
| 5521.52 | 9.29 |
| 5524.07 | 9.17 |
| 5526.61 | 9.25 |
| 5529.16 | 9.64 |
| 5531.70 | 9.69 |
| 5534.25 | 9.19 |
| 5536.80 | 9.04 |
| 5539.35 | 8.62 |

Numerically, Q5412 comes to 0.8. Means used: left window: 9.12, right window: 9.43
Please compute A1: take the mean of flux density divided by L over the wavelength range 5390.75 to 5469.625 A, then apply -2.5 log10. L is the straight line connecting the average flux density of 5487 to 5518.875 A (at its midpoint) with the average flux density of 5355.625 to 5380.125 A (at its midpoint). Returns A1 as 0.027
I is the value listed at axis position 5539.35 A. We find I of 8.62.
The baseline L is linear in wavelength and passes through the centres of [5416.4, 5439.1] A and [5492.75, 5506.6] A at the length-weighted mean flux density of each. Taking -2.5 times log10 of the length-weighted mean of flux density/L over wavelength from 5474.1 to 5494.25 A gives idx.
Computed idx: 0.04 mag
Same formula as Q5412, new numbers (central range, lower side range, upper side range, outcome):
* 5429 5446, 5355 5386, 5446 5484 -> -0.5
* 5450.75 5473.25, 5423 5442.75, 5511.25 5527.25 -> 0.8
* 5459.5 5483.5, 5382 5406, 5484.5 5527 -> 0.9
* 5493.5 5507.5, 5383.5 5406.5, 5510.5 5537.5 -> -0.1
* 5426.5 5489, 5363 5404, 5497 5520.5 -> 1.6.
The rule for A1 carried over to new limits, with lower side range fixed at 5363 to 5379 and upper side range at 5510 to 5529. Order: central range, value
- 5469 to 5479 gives 0.05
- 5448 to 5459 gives 0.04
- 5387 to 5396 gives 0.00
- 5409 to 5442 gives 0.01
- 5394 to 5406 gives 0.05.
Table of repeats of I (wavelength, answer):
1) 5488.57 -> 9.09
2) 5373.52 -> 9.3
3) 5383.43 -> 9.05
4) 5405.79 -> 8.85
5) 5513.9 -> 9.28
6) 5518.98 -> 9.14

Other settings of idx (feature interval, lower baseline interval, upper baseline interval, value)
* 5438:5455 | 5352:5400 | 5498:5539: 0.03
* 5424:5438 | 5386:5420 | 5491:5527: -0.03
